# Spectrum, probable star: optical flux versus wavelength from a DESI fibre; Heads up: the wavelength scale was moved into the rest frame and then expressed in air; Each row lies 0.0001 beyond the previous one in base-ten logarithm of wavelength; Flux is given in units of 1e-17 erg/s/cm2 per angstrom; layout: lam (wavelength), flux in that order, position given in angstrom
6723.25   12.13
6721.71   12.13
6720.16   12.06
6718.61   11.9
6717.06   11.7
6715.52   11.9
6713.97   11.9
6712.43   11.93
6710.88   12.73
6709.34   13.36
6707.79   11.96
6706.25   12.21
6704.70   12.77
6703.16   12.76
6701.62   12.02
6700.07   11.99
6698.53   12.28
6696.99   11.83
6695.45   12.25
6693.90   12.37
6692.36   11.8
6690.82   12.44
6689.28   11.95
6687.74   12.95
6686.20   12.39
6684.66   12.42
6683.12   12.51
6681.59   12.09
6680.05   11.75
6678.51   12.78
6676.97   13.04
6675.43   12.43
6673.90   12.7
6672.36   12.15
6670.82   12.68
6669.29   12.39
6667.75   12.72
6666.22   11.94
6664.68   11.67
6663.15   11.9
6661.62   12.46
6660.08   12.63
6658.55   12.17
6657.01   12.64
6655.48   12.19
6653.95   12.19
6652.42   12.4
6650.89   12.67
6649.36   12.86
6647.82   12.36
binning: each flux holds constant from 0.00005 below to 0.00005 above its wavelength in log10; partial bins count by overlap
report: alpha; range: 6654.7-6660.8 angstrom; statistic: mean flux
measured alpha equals 12.4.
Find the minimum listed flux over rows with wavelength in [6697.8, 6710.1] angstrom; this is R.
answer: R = 11.96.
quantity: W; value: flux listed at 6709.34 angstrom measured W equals 13.36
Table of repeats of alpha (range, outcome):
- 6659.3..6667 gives 12.1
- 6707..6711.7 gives 12.7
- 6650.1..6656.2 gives 12.4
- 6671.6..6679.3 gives 12.6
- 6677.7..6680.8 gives 12.3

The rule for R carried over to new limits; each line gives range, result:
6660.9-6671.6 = 11.67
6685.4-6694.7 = 11.8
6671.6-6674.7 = 12.15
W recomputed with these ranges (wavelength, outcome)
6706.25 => 12.21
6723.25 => 12.13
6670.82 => 12.68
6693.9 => 12.37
